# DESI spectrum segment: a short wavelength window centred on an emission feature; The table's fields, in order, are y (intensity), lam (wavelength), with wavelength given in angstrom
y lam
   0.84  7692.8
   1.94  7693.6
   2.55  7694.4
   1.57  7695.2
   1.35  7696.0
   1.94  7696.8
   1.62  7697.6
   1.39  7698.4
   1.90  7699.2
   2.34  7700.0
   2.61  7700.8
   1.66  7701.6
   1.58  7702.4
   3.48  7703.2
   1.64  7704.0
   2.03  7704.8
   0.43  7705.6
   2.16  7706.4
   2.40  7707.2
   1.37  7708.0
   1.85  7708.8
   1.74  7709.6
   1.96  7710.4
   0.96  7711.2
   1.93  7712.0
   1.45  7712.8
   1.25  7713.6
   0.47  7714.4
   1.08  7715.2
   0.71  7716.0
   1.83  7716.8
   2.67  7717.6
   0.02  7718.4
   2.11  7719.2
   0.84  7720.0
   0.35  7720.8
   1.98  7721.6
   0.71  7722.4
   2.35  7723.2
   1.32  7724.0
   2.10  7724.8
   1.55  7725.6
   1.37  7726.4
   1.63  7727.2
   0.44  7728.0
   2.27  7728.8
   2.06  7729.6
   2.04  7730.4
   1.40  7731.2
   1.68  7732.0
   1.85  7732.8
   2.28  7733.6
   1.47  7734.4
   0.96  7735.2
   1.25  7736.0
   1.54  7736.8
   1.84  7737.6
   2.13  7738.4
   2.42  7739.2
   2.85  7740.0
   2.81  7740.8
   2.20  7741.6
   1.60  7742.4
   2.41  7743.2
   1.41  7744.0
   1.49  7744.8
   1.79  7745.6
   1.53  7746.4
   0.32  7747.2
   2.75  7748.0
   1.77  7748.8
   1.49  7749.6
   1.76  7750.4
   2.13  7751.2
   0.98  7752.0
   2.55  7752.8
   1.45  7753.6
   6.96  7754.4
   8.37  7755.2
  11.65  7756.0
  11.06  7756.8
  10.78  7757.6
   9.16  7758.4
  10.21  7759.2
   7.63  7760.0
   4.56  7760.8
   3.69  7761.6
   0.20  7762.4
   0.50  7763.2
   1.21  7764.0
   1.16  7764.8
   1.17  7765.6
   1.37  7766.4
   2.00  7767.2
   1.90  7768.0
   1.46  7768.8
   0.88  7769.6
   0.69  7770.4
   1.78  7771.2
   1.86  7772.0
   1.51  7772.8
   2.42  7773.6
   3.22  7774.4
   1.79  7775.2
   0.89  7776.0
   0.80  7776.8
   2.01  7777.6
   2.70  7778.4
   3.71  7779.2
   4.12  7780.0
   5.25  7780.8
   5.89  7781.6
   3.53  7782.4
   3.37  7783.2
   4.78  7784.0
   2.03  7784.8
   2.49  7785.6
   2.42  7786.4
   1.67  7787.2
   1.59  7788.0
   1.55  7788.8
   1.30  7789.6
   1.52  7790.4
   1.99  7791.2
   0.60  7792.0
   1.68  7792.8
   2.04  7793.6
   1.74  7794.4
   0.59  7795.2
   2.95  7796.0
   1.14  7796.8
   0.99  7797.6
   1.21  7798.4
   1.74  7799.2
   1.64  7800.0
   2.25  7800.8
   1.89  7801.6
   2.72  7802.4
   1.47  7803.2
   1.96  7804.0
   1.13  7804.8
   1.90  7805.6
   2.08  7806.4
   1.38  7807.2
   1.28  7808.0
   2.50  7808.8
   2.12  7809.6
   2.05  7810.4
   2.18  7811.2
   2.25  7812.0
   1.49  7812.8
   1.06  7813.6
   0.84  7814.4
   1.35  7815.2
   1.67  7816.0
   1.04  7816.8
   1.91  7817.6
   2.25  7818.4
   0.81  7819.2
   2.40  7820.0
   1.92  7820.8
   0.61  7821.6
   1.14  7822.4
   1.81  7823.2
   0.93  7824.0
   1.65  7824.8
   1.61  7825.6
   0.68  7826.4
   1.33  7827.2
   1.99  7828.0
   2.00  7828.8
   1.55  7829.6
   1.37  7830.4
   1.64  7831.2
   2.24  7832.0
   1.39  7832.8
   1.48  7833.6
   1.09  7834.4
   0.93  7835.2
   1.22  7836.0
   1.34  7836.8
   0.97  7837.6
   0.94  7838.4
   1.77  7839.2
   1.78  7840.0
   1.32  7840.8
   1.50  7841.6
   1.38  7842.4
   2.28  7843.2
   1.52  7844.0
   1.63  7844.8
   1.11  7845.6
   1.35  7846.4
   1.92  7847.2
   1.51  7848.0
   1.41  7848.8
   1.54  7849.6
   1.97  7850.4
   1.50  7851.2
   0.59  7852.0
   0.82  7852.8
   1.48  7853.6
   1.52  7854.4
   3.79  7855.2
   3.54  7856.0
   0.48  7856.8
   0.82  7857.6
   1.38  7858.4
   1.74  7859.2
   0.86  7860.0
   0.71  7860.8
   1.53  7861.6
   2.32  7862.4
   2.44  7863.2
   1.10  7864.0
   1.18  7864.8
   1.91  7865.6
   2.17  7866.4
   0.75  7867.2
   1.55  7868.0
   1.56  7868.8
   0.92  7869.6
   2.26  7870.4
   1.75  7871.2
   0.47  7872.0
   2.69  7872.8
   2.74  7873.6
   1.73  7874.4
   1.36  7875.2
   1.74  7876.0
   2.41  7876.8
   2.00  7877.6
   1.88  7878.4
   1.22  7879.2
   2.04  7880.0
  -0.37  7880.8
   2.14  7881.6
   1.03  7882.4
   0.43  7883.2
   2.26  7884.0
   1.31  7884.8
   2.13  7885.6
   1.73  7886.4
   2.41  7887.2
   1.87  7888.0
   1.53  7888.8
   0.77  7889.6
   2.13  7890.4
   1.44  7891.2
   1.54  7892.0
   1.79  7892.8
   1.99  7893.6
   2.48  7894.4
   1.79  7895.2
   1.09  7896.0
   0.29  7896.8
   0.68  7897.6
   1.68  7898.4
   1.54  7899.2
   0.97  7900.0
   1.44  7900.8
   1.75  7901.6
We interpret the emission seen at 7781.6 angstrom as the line [N II] 6583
